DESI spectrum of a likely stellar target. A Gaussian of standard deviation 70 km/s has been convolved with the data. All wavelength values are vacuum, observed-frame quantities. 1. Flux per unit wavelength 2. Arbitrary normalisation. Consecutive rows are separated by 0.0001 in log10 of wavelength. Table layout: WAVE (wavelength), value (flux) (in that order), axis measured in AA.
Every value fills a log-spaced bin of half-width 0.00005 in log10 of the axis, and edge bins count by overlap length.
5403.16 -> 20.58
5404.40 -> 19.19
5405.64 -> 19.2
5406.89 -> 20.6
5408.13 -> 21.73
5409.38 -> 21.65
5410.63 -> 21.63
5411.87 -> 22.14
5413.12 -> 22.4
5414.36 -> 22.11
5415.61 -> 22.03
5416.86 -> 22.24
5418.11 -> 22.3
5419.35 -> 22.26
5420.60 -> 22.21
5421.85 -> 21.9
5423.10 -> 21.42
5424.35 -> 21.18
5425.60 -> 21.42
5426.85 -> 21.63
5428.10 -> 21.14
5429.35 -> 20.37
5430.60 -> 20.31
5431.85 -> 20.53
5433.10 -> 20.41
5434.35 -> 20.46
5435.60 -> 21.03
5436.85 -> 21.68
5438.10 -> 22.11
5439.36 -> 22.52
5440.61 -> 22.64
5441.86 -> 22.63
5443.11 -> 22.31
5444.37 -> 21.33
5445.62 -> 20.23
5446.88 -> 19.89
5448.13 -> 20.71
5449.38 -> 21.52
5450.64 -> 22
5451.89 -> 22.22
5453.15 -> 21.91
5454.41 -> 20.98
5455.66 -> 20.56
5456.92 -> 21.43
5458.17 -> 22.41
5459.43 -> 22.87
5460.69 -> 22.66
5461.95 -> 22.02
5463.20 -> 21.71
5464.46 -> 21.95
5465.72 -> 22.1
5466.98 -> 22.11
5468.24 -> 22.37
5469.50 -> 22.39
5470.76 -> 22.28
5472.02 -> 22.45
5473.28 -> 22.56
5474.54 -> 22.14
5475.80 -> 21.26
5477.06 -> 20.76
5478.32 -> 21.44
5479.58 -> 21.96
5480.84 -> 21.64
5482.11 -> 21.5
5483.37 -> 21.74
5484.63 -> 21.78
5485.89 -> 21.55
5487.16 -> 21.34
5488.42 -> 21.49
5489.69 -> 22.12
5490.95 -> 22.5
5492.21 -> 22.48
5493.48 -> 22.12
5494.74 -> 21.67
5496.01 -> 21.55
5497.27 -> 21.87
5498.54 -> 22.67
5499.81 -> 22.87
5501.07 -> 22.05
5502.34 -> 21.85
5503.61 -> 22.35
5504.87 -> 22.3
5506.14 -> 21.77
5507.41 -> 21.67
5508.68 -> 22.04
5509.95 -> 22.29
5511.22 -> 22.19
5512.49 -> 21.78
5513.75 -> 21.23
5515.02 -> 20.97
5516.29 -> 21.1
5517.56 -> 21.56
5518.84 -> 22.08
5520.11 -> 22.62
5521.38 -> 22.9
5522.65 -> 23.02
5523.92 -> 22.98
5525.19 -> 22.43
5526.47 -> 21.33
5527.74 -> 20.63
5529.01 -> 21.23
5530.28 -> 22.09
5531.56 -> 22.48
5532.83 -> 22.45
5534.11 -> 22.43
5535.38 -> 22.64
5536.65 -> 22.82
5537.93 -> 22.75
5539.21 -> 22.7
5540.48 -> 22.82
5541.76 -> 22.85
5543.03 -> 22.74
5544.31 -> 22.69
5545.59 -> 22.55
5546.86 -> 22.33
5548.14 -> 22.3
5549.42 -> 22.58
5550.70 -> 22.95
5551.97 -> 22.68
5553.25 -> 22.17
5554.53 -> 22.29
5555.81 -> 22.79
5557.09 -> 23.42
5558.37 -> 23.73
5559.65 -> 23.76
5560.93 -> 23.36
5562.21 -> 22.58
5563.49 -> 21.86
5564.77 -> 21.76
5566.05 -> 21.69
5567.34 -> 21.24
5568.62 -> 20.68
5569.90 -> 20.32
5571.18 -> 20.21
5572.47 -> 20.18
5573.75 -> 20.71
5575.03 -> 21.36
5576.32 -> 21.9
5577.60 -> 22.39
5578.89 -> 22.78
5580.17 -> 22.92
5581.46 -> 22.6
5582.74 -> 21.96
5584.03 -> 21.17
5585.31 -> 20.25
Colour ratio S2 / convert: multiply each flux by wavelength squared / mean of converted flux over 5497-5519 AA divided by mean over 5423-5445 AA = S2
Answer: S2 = 1.05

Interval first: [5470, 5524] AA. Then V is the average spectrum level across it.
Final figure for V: 22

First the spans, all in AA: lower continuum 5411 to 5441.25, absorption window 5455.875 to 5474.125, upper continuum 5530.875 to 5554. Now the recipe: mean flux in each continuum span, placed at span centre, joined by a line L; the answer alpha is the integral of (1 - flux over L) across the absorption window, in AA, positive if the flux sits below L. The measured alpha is -0.2 AA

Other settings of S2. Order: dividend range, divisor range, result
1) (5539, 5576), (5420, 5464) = 1.08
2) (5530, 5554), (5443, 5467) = 1.08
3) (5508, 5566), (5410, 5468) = 1.07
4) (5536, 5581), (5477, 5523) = 1.04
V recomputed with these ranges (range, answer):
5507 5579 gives 22.1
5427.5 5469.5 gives 21.6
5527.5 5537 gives 22.2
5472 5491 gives 21.7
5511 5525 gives 22.1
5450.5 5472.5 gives 22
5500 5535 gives 22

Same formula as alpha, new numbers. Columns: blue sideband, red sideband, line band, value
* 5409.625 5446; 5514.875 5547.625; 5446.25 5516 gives 0.4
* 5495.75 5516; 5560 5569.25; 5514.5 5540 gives -0.3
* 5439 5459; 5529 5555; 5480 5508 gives 0.1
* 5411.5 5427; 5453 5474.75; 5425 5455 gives 0.9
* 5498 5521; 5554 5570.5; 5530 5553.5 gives -0.5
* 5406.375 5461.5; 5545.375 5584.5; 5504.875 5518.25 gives 0.1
